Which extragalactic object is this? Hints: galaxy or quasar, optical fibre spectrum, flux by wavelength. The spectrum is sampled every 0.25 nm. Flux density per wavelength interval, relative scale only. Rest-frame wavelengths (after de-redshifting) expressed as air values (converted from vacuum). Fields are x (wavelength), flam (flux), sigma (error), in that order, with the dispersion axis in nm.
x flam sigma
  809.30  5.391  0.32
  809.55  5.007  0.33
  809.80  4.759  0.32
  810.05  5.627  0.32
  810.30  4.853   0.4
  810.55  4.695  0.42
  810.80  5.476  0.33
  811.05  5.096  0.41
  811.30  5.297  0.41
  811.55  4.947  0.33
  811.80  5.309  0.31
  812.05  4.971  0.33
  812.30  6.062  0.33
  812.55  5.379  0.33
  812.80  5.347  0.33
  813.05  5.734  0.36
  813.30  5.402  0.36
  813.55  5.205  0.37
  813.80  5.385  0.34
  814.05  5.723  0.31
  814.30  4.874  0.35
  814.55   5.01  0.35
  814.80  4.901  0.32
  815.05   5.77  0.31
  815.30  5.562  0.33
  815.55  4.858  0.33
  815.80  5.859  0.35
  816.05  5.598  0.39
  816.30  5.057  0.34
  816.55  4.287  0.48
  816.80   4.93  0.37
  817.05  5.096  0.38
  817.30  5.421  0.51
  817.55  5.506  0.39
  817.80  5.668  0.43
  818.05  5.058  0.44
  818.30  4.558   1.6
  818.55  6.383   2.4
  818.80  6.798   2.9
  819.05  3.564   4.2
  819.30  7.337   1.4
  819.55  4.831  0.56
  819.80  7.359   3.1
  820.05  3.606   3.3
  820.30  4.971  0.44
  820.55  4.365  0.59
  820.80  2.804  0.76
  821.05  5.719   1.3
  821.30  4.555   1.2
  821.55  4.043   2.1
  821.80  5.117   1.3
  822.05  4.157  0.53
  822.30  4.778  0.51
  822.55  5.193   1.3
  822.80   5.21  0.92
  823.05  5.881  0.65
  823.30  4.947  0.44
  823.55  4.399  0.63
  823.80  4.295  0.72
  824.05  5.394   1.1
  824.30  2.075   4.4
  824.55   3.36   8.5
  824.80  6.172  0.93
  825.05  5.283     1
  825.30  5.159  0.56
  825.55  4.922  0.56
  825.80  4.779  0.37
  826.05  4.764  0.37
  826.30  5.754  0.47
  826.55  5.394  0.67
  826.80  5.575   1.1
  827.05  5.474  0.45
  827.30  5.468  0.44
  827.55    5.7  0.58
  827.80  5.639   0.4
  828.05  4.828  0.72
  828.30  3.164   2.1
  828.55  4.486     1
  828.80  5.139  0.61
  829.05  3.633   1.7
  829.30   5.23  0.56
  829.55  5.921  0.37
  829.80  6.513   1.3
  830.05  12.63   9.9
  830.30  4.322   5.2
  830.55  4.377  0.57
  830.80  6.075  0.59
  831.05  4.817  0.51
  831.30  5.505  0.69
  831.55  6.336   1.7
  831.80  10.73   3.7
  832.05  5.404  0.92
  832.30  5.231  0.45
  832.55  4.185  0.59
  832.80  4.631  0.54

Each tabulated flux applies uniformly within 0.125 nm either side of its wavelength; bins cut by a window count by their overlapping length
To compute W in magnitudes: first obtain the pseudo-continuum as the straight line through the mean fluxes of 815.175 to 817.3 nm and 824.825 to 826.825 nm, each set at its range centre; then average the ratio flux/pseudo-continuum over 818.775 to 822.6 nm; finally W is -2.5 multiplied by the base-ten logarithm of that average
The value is 0.07 mag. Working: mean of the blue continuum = 5.17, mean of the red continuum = 5.23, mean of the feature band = 4.9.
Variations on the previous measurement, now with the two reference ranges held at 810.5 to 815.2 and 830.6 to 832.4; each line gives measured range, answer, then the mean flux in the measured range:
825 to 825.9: 0.18 mag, 5.02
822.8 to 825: 0.26 mag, 4.63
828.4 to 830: 0.12 mag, 5.47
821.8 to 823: 0.17 mag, 4.93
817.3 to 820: -0.01 mag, 5.63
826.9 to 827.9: 0.09 mag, 5.57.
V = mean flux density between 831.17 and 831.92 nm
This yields 7.48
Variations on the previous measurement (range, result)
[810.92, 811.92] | 5.16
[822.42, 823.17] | 5.42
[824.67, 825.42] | 5.53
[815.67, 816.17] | 5.72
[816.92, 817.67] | 5.34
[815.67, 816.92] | 5.15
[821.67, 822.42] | 4.68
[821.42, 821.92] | 4.57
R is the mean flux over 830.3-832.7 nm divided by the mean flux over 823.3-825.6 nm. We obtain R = 1.26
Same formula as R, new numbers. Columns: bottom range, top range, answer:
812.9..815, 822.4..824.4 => 0.89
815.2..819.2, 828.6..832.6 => 1.14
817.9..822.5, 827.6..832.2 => 1.16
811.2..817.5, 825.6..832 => 1.07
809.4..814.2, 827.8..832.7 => 1.08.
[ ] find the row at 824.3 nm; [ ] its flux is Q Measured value 2.075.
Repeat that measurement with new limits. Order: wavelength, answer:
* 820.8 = 2.804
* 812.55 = 5.379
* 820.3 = 4.971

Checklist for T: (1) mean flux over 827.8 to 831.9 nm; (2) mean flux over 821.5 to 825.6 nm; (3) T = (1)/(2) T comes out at 1.2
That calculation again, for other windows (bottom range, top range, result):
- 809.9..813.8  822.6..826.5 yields 0.92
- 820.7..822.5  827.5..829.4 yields 1.04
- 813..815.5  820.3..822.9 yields 0.86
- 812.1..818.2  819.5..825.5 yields 0.89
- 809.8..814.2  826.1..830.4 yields 1.05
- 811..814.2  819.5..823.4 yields 0.90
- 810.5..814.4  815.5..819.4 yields 1.01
